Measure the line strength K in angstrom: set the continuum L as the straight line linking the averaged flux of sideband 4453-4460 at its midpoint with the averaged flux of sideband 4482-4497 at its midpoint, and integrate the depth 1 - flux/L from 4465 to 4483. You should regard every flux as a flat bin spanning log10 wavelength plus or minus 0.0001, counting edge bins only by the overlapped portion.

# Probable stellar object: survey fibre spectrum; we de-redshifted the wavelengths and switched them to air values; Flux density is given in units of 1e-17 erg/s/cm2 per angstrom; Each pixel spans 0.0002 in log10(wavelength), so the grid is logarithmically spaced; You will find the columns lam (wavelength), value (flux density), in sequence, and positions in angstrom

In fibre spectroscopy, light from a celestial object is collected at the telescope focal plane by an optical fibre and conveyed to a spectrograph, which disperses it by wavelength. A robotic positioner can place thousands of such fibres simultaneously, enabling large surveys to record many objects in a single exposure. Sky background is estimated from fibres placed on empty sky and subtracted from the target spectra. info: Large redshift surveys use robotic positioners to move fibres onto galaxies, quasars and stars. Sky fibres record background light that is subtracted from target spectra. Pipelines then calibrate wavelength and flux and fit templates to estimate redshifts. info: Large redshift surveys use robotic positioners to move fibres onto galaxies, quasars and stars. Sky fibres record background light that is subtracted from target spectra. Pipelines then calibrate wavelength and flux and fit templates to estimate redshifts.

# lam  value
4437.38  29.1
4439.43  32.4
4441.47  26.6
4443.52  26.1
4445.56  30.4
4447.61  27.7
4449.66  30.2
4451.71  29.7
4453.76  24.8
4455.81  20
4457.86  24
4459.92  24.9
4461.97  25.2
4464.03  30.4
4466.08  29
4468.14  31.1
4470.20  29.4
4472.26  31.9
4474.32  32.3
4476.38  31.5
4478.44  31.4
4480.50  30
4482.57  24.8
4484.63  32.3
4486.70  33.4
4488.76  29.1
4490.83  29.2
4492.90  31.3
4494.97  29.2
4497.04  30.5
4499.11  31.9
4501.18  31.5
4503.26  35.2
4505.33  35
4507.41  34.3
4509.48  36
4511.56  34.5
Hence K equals -2.4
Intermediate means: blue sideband 23.2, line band 30.3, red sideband 30.1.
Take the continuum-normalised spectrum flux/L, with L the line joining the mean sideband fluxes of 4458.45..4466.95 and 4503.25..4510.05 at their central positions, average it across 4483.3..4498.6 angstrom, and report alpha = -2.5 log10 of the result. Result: 0.05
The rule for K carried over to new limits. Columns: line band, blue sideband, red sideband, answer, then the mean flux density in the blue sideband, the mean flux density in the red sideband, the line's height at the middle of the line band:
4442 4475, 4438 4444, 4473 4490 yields 1.8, 28.6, 30.6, 29.5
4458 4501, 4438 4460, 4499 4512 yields 1.5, 27.1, 34.2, 30.9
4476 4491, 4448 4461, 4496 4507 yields 0.0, 25.7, 32.9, 30.1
